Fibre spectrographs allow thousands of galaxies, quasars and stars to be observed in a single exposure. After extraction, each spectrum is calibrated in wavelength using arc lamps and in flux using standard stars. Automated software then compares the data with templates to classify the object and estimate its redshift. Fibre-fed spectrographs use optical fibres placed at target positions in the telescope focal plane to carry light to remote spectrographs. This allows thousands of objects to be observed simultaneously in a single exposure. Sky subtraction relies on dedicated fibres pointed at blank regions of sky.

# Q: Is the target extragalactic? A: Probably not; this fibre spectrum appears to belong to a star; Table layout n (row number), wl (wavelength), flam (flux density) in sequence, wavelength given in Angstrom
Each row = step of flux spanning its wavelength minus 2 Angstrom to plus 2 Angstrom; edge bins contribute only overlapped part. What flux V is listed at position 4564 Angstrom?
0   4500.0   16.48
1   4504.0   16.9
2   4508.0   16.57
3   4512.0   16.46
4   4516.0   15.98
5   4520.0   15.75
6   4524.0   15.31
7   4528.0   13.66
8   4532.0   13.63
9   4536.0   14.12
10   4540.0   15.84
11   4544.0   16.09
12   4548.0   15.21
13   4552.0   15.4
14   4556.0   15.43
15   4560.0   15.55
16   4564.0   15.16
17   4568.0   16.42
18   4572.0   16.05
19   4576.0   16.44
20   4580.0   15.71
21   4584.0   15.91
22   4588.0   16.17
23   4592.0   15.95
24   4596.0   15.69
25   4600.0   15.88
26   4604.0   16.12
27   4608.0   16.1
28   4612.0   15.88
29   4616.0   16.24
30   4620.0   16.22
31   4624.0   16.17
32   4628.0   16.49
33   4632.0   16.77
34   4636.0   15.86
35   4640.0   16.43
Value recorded 15.16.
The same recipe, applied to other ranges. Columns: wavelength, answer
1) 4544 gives 16.09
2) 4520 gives 15.75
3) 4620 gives 16.22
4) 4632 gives 16.77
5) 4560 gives 15.55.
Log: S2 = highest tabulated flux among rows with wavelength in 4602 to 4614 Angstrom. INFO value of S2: 16.12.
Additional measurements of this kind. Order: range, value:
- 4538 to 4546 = 16.09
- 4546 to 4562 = 15.55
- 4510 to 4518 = 16.46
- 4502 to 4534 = 16.9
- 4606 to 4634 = 16.77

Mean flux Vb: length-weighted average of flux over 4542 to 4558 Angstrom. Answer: 15.5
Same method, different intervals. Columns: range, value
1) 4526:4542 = 14.3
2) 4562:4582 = 16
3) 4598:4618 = 16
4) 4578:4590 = 15.9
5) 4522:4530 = 14.5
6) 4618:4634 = 16.4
